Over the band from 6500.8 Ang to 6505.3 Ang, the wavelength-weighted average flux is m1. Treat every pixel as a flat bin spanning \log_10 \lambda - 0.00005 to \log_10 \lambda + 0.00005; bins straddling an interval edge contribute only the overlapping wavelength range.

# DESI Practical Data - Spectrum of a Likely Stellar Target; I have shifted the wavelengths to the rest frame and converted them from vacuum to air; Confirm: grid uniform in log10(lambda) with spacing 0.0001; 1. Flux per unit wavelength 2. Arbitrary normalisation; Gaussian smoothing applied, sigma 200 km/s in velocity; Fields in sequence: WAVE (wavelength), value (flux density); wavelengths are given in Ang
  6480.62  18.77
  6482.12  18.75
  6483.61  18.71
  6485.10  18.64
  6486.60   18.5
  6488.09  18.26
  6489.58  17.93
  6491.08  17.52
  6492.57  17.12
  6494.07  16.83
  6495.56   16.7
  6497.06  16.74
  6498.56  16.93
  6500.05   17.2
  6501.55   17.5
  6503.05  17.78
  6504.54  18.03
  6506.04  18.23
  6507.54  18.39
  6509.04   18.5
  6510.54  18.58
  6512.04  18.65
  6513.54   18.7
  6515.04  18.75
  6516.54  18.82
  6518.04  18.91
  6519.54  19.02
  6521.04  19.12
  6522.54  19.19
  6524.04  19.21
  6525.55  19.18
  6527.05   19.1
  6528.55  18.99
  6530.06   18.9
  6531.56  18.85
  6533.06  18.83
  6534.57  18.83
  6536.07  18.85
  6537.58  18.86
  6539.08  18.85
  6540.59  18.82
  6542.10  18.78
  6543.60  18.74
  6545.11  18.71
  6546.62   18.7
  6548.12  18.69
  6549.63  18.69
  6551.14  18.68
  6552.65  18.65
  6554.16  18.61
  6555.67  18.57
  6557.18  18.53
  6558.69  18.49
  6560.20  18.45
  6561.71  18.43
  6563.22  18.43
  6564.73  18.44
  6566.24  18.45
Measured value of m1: 17.8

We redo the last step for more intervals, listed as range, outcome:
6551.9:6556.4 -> 18.6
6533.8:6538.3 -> 18.8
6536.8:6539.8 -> 18.9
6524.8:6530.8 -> 19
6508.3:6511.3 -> 18.5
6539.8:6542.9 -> 18.8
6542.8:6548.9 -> 18.7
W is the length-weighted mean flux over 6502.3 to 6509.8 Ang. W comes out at 18.2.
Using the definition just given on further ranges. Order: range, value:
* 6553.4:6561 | 18.5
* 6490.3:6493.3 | 17.3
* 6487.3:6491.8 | 17.9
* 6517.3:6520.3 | 19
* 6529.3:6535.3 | 18.8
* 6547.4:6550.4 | 18.7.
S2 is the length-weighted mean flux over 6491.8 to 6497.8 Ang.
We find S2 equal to 16.9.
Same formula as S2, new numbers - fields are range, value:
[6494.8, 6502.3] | 17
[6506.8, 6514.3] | 18.6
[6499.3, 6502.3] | 17.4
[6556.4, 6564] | 18.5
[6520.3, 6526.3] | 19.2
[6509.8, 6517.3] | 18.7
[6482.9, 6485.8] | 18.7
